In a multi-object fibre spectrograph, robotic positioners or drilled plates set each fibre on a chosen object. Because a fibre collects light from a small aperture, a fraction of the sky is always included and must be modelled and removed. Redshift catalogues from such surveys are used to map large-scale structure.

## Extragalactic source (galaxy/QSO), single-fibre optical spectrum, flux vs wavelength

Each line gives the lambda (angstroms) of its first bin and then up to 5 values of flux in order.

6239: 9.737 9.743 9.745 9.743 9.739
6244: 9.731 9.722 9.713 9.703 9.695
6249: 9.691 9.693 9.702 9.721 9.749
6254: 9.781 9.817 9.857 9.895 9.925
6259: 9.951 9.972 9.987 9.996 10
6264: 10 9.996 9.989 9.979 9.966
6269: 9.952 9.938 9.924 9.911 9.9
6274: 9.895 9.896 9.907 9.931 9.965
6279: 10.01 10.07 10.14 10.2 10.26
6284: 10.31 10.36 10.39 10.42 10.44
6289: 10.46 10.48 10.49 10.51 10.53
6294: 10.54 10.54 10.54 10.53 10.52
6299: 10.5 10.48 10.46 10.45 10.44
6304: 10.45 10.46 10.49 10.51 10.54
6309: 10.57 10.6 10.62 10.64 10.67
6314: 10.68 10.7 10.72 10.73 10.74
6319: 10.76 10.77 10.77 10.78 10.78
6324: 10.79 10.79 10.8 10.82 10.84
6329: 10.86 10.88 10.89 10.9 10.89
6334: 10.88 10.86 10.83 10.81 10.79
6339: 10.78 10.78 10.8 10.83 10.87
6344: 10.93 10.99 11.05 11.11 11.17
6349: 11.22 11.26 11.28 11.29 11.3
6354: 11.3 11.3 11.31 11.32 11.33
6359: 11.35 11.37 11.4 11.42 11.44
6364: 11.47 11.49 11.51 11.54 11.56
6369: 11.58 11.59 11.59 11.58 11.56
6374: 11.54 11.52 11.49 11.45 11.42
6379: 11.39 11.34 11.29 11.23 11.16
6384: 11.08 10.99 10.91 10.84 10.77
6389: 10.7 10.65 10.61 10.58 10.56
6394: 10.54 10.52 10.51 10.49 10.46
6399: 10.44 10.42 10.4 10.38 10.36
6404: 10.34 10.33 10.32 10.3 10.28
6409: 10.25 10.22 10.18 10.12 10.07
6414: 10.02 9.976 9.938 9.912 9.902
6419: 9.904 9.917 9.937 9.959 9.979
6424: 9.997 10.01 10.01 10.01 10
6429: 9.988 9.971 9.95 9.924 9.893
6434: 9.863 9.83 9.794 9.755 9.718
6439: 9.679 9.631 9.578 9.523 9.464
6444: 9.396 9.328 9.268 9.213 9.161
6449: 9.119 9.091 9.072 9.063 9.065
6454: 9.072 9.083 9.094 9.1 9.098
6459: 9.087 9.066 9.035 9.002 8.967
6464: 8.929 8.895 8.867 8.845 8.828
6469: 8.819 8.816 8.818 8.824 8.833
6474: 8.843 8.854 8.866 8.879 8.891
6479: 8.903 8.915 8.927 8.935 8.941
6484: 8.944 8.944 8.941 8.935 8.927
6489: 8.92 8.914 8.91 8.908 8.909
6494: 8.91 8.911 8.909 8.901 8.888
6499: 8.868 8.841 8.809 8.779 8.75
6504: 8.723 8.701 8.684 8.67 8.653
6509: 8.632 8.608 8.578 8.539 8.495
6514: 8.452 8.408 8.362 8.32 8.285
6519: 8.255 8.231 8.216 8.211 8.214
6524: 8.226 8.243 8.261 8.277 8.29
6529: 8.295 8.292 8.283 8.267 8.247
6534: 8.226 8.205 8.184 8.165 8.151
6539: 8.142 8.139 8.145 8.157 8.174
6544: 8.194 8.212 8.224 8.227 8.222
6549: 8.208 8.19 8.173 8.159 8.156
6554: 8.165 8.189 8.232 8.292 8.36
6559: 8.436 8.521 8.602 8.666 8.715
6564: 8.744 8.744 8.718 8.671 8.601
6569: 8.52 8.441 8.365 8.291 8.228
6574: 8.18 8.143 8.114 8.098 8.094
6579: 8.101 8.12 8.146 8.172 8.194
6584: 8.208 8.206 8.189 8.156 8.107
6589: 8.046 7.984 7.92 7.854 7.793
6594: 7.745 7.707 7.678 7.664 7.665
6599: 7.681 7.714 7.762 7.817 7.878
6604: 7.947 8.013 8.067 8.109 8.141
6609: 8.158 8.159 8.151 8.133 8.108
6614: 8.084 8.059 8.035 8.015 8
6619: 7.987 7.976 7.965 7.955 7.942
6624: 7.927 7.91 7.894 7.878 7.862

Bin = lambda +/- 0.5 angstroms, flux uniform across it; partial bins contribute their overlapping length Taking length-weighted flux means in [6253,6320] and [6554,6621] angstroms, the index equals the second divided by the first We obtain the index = 0.79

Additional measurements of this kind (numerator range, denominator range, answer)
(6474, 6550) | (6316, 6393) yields 0.77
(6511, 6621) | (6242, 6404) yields 0.77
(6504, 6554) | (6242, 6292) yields 0.83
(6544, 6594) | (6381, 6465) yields 0.83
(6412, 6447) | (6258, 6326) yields 0.95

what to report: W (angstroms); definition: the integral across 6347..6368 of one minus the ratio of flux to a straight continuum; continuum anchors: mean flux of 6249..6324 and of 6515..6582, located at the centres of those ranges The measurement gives -3.5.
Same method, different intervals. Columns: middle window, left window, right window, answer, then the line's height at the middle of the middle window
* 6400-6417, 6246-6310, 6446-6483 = -1.6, 9.33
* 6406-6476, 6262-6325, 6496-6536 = -3.0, 9.11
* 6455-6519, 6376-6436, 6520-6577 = 2.6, 9.2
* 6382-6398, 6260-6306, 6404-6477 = -1.6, 9.75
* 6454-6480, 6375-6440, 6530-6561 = 1.4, 9.44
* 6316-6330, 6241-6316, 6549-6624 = -1.3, 9.87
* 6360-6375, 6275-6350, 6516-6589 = -2.1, 10.1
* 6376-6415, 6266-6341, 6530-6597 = -3.8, 9.69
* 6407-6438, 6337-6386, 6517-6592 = 1.0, 10.3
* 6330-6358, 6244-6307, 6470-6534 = -3.9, 9.67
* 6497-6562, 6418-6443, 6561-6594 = 3.1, 8.78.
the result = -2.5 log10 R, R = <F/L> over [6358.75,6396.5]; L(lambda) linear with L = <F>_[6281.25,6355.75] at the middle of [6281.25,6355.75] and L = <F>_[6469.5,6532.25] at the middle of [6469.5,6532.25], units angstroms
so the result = -0.12 mag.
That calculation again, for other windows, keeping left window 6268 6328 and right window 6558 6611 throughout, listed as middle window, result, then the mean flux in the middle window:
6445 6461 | 0.010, 9.11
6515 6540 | 0.047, 8.24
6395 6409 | -0.085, 10.4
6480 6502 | -0.001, 8.91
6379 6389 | -0.138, 11.1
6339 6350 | -0.095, 11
